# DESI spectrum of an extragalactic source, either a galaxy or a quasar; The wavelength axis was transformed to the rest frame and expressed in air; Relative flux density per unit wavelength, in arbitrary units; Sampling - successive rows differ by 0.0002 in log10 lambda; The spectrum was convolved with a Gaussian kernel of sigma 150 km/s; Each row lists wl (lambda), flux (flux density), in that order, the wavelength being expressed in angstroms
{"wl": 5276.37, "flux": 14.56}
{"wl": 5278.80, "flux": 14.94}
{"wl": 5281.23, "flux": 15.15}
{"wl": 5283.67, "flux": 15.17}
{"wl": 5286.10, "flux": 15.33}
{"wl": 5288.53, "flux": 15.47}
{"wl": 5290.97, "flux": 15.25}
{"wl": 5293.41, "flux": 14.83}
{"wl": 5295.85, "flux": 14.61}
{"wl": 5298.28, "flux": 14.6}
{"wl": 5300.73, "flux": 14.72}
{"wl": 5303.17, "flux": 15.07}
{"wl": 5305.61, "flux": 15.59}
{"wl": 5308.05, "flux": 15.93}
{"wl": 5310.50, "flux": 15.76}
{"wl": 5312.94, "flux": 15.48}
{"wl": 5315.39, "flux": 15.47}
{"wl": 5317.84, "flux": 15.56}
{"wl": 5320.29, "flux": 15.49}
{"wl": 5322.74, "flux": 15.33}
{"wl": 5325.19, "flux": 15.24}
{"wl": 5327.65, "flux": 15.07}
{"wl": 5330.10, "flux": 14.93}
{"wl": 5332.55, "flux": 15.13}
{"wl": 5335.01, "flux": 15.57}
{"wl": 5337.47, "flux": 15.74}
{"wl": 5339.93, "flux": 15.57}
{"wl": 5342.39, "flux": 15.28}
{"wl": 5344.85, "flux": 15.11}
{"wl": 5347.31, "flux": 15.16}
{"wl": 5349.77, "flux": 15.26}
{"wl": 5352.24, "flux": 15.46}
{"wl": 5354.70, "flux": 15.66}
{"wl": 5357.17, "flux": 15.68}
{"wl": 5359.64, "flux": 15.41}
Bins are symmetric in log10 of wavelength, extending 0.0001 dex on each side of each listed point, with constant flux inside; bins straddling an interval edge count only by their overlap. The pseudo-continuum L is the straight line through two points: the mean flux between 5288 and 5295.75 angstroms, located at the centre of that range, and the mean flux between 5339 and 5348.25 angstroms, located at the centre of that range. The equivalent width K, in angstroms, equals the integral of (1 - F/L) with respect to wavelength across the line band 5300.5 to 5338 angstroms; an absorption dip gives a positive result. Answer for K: -0.5 angstroms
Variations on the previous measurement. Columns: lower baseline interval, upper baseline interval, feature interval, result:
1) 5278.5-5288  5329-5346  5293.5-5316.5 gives 0.0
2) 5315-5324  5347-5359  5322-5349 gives 0.3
